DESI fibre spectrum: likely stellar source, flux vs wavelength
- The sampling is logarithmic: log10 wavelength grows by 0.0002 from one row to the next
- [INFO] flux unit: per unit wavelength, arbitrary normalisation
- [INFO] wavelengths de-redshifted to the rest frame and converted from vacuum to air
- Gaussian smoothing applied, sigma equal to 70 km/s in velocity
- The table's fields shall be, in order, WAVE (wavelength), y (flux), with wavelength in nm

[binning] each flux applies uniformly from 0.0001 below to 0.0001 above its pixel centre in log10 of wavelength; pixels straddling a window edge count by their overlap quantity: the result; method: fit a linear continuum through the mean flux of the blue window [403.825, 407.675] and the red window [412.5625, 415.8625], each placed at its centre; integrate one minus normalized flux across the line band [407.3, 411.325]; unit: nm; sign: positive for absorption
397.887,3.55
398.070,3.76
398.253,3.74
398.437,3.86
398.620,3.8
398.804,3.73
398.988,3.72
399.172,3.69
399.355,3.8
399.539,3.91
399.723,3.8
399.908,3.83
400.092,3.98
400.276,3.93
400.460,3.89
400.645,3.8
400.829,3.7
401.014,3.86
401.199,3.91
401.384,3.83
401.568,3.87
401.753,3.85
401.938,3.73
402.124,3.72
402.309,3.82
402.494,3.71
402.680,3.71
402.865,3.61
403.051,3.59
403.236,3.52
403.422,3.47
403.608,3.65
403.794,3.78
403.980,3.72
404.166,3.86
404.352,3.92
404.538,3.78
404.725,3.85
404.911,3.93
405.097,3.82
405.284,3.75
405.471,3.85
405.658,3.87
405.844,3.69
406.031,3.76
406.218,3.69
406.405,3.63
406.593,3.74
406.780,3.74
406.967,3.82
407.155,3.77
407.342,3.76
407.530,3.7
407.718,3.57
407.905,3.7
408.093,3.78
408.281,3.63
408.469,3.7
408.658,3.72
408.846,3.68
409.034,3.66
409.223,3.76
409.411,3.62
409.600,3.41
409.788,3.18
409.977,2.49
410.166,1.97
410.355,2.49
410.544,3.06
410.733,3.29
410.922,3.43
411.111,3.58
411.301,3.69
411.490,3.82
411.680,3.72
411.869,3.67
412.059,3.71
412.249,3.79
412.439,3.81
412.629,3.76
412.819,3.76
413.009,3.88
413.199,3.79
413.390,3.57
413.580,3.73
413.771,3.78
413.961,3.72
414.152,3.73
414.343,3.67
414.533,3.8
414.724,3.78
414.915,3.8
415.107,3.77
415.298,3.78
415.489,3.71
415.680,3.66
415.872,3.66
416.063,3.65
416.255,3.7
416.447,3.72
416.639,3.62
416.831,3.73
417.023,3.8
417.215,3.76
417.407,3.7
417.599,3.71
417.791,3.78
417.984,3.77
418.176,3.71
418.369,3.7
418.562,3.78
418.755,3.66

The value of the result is 0.40 nm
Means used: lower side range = 3.78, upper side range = 3.74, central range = 3.39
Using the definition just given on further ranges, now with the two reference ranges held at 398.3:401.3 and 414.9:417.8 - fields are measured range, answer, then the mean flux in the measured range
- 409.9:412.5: 0.30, 3.32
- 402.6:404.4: 0.06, 3.68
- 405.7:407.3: 0.02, 3.74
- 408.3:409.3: 0.02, 3.69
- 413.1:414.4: 0.01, 3.71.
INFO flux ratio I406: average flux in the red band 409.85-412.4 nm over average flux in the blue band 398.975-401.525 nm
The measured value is 0.9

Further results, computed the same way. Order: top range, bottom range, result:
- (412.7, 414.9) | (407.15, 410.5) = 1.10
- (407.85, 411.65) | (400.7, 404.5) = 0.90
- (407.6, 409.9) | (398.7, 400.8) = 0.94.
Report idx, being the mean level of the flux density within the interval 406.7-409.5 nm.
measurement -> 3.71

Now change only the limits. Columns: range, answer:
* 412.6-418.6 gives 3.73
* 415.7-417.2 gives 3.7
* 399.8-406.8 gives 3.77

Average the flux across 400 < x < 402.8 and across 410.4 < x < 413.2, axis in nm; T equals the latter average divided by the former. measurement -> 0.9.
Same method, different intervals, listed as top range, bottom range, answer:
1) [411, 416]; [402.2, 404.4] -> 1.01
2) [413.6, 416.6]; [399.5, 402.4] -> 0.97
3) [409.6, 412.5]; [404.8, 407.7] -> 0.88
